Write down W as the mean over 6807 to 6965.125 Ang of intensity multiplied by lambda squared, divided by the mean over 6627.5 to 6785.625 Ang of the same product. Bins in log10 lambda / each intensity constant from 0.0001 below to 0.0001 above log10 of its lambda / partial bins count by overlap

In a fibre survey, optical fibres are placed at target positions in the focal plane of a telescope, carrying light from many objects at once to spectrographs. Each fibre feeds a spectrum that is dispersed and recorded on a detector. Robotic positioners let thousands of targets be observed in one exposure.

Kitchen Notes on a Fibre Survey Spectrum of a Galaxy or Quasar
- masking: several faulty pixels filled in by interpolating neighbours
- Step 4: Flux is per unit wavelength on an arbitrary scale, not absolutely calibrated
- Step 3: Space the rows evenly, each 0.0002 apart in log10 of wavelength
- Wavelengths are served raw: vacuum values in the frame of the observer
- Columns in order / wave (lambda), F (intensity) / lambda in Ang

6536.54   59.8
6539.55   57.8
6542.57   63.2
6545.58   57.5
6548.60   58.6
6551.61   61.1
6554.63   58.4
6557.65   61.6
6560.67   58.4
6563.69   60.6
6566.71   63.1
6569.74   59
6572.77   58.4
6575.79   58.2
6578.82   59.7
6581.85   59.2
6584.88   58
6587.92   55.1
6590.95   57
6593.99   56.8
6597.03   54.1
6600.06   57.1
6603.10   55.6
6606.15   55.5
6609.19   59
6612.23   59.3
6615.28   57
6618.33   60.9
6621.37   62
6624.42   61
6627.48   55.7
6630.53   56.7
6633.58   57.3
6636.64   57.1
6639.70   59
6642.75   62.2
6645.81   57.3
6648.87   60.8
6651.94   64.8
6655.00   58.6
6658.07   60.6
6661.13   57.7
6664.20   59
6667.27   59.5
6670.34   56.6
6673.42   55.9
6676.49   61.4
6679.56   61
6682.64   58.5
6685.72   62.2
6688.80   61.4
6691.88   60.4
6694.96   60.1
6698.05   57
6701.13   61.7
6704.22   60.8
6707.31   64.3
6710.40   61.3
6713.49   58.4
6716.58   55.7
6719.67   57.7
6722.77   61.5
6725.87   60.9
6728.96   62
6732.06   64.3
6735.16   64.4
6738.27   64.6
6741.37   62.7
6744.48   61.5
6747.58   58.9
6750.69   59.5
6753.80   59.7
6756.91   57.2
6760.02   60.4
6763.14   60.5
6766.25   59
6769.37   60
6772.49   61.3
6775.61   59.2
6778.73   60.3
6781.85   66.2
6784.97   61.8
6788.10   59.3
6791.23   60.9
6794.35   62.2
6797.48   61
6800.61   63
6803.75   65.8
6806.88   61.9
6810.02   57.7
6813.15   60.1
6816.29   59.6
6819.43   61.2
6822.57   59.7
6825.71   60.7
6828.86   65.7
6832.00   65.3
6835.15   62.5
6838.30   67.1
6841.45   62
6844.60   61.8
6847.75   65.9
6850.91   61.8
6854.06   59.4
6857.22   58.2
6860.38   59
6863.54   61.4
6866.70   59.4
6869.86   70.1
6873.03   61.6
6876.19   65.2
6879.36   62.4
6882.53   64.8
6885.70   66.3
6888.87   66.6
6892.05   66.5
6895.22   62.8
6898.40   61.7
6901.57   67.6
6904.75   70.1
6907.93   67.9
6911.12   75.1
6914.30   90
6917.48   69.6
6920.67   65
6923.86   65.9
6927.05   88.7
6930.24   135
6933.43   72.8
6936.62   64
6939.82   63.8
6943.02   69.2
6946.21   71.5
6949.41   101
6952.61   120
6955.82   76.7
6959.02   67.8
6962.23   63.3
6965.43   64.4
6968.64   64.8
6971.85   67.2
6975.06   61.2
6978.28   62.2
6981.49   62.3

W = 1.21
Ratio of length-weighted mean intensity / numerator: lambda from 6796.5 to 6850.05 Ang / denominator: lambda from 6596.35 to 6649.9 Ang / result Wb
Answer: 1.07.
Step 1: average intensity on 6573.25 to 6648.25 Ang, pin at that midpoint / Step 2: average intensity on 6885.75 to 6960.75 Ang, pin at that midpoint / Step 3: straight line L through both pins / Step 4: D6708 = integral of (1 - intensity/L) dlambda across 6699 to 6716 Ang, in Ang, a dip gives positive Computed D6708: 0.8 Ang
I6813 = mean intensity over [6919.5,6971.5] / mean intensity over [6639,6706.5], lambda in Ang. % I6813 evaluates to 1.31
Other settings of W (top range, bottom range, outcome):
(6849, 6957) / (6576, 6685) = 1.33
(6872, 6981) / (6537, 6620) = 1.37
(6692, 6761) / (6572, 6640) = 1.09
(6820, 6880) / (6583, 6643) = 1.16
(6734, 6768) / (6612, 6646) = 1.07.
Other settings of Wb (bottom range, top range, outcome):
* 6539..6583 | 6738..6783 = 1.01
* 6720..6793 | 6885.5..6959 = 1.25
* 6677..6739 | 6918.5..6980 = 1.25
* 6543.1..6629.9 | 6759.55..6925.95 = 1.09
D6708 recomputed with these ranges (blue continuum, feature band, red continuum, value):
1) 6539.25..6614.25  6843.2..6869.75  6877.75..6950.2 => 3.48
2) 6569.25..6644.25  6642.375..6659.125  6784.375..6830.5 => -0.53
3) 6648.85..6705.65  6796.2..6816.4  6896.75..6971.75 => 1.96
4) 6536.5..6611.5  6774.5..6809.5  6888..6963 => 3.82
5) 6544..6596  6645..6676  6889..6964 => 1.97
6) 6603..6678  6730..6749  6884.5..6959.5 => 0.66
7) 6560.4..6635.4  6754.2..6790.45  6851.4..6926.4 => 1.45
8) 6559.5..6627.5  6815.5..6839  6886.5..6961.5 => 2.76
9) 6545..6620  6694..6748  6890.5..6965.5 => 3.67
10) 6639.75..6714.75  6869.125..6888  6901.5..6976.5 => 1.96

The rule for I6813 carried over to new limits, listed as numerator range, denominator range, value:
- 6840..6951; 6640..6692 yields 1.16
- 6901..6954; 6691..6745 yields 1.31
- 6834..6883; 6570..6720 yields 1.06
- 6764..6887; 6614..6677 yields 1.05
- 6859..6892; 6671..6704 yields 1.07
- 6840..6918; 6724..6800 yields 1.07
